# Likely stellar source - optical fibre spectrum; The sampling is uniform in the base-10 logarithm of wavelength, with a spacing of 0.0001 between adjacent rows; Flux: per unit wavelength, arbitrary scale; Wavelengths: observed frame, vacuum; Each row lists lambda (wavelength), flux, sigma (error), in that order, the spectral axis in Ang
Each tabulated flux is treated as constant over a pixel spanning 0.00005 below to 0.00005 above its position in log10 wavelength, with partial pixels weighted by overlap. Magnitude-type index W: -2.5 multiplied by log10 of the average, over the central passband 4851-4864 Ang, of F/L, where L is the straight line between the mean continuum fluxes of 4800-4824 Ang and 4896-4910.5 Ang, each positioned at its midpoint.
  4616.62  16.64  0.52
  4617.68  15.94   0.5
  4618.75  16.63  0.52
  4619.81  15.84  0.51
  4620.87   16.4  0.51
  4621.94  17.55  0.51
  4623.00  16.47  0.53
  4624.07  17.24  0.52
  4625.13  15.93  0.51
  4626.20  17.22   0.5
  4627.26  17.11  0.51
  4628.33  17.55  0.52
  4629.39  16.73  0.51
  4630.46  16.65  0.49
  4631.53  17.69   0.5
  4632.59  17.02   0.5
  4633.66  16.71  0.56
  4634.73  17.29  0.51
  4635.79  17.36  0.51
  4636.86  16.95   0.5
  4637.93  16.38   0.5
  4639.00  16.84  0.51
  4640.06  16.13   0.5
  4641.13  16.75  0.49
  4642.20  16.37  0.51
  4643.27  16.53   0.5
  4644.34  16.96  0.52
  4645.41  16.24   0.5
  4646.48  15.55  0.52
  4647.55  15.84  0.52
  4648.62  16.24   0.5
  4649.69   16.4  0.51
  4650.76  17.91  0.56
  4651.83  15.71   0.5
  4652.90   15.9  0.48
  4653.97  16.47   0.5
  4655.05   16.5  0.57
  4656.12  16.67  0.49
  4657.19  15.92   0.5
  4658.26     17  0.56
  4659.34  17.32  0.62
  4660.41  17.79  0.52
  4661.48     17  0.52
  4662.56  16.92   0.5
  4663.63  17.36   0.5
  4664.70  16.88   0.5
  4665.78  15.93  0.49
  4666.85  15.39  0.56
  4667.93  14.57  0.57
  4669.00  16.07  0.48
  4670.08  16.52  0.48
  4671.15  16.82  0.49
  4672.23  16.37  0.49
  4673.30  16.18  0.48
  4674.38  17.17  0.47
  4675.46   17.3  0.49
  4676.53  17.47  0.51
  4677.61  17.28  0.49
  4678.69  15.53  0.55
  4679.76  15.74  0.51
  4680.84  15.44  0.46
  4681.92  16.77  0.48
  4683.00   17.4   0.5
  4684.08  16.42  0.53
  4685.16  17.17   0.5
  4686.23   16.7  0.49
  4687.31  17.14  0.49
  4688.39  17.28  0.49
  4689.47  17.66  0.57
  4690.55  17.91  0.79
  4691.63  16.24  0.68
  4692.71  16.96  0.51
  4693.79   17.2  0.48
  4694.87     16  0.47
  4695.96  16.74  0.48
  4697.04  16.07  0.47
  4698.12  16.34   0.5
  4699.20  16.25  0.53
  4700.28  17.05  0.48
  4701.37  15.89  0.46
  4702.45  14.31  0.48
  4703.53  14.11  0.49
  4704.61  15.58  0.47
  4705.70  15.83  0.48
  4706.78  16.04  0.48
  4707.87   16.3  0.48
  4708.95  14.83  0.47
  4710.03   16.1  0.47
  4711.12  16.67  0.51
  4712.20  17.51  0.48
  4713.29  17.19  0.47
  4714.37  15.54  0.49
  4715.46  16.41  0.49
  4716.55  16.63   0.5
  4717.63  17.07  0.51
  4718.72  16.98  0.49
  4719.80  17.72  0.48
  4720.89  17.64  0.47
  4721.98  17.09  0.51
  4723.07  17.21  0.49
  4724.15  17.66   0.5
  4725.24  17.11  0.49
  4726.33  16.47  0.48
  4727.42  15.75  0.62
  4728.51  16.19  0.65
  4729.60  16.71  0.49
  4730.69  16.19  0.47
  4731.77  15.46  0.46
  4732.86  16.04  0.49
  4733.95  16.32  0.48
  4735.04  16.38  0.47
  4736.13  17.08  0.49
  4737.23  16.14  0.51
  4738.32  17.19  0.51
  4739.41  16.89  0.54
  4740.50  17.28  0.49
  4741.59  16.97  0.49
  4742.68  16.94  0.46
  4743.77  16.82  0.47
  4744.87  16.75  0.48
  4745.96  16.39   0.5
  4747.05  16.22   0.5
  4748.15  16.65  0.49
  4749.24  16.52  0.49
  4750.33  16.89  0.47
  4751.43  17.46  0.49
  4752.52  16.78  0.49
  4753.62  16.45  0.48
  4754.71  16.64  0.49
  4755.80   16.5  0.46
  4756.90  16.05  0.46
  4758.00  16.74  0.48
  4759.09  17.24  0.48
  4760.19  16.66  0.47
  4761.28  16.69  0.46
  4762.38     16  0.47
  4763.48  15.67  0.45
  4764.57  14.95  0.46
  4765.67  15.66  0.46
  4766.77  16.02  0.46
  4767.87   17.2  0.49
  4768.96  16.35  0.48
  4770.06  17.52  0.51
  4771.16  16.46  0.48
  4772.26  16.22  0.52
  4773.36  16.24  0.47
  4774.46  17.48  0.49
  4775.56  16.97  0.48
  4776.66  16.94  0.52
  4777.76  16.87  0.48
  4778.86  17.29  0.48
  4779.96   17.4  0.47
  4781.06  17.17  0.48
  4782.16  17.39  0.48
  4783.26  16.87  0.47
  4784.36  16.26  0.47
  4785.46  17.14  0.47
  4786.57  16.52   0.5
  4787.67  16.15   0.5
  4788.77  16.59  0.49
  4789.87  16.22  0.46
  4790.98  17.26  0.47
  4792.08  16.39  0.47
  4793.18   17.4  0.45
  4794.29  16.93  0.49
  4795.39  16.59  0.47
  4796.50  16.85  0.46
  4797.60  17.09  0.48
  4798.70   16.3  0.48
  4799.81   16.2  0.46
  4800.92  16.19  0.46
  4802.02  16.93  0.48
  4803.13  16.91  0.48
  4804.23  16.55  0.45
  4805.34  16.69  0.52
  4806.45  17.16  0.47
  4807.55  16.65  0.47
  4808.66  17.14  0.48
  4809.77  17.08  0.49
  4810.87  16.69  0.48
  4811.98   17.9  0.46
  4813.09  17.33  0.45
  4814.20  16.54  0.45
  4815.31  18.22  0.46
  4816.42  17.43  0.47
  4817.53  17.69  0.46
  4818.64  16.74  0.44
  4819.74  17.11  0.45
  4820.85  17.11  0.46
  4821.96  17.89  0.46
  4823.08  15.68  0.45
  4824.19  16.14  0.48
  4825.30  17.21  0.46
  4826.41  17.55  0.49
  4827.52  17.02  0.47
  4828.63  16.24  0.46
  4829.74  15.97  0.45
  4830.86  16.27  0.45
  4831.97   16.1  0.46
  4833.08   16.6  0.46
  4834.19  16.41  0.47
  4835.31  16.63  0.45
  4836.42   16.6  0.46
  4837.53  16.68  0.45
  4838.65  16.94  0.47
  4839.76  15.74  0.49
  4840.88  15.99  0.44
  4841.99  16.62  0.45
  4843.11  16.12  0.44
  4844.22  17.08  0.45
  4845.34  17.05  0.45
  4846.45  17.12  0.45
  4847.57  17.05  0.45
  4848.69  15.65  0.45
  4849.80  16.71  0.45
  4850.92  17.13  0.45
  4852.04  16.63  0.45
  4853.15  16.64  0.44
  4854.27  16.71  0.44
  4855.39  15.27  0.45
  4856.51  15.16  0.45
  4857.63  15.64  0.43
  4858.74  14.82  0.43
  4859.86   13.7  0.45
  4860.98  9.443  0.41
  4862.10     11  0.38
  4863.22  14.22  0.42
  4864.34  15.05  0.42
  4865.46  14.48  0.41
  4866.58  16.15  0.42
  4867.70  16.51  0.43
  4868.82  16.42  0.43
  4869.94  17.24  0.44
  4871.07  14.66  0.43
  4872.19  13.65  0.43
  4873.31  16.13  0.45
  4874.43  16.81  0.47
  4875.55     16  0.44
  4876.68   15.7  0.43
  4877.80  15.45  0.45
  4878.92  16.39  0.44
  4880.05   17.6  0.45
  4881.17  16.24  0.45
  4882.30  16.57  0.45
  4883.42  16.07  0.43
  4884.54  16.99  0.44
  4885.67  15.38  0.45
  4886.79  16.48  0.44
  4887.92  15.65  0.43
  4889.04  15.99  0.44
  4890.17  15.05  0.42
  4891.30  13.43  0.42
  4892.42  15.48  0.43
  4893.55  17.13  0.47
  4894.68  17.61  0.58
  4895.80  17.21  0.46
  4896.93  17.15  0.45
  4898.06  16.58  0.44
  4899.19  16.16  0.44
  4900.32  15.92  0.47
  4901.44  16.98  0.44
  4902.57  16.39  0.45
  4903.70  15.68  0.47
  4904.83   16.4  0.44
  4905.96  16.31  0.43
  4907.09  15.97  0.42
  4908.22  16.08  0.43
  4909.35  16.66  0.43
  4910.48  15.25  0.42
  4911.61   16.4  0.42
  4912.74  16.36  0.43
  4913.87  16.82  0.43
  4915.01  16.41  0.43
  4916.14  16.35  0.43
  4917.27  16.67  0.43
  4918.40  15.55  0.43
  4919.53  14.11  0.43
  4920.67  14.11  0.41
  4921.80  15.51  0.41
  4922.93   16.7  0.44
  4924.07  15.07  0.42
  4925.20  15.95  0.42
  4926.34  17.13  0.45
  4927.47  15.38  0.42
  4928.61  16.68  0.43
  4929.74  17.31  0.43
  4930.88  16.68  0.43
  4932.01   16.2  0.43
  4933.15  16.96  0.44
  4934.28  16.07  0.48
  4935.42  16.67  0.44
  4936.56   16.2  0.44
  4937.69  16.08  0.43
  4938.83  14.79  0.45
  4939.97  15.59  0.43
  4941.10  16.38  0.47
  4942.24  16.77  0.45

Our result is 0.15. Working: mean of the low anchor 17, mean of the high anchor 16.3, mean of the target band 14.6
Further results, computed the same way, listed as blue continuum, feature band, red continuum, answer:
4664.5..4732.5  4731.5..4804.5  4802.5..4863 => -0.02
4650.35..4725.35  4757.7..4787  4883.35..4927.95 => -0.02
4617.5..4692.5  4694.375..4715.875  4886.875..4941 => 0.04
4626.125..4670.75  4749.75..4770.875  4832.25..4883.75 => -0.02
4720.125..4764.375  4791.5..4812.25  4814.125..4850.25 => -0.01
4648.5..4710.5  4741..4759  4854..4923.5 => -0.03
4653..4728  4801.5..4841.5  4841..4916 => -0.05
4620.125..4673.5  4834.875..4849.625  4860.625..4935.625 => -0.03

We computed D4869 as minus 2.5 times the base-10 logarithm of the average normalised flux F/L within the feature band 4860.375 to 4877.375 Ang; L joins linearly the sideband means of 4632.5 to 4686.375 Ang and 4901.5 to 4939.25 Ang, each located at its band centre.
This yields 0.09 mag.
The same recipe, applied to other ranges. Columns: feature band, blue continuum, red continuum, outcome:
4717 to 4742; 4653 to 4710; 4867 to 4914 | -0.02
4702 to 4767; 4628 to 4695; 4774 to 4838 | 0.02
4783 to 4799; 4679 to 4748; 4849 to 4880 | -0.05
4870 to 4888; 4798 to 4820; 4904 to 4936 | 0.03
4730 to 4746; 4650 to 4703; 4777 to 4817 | 0.01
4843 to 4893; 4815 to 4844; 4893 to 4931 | 0.06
